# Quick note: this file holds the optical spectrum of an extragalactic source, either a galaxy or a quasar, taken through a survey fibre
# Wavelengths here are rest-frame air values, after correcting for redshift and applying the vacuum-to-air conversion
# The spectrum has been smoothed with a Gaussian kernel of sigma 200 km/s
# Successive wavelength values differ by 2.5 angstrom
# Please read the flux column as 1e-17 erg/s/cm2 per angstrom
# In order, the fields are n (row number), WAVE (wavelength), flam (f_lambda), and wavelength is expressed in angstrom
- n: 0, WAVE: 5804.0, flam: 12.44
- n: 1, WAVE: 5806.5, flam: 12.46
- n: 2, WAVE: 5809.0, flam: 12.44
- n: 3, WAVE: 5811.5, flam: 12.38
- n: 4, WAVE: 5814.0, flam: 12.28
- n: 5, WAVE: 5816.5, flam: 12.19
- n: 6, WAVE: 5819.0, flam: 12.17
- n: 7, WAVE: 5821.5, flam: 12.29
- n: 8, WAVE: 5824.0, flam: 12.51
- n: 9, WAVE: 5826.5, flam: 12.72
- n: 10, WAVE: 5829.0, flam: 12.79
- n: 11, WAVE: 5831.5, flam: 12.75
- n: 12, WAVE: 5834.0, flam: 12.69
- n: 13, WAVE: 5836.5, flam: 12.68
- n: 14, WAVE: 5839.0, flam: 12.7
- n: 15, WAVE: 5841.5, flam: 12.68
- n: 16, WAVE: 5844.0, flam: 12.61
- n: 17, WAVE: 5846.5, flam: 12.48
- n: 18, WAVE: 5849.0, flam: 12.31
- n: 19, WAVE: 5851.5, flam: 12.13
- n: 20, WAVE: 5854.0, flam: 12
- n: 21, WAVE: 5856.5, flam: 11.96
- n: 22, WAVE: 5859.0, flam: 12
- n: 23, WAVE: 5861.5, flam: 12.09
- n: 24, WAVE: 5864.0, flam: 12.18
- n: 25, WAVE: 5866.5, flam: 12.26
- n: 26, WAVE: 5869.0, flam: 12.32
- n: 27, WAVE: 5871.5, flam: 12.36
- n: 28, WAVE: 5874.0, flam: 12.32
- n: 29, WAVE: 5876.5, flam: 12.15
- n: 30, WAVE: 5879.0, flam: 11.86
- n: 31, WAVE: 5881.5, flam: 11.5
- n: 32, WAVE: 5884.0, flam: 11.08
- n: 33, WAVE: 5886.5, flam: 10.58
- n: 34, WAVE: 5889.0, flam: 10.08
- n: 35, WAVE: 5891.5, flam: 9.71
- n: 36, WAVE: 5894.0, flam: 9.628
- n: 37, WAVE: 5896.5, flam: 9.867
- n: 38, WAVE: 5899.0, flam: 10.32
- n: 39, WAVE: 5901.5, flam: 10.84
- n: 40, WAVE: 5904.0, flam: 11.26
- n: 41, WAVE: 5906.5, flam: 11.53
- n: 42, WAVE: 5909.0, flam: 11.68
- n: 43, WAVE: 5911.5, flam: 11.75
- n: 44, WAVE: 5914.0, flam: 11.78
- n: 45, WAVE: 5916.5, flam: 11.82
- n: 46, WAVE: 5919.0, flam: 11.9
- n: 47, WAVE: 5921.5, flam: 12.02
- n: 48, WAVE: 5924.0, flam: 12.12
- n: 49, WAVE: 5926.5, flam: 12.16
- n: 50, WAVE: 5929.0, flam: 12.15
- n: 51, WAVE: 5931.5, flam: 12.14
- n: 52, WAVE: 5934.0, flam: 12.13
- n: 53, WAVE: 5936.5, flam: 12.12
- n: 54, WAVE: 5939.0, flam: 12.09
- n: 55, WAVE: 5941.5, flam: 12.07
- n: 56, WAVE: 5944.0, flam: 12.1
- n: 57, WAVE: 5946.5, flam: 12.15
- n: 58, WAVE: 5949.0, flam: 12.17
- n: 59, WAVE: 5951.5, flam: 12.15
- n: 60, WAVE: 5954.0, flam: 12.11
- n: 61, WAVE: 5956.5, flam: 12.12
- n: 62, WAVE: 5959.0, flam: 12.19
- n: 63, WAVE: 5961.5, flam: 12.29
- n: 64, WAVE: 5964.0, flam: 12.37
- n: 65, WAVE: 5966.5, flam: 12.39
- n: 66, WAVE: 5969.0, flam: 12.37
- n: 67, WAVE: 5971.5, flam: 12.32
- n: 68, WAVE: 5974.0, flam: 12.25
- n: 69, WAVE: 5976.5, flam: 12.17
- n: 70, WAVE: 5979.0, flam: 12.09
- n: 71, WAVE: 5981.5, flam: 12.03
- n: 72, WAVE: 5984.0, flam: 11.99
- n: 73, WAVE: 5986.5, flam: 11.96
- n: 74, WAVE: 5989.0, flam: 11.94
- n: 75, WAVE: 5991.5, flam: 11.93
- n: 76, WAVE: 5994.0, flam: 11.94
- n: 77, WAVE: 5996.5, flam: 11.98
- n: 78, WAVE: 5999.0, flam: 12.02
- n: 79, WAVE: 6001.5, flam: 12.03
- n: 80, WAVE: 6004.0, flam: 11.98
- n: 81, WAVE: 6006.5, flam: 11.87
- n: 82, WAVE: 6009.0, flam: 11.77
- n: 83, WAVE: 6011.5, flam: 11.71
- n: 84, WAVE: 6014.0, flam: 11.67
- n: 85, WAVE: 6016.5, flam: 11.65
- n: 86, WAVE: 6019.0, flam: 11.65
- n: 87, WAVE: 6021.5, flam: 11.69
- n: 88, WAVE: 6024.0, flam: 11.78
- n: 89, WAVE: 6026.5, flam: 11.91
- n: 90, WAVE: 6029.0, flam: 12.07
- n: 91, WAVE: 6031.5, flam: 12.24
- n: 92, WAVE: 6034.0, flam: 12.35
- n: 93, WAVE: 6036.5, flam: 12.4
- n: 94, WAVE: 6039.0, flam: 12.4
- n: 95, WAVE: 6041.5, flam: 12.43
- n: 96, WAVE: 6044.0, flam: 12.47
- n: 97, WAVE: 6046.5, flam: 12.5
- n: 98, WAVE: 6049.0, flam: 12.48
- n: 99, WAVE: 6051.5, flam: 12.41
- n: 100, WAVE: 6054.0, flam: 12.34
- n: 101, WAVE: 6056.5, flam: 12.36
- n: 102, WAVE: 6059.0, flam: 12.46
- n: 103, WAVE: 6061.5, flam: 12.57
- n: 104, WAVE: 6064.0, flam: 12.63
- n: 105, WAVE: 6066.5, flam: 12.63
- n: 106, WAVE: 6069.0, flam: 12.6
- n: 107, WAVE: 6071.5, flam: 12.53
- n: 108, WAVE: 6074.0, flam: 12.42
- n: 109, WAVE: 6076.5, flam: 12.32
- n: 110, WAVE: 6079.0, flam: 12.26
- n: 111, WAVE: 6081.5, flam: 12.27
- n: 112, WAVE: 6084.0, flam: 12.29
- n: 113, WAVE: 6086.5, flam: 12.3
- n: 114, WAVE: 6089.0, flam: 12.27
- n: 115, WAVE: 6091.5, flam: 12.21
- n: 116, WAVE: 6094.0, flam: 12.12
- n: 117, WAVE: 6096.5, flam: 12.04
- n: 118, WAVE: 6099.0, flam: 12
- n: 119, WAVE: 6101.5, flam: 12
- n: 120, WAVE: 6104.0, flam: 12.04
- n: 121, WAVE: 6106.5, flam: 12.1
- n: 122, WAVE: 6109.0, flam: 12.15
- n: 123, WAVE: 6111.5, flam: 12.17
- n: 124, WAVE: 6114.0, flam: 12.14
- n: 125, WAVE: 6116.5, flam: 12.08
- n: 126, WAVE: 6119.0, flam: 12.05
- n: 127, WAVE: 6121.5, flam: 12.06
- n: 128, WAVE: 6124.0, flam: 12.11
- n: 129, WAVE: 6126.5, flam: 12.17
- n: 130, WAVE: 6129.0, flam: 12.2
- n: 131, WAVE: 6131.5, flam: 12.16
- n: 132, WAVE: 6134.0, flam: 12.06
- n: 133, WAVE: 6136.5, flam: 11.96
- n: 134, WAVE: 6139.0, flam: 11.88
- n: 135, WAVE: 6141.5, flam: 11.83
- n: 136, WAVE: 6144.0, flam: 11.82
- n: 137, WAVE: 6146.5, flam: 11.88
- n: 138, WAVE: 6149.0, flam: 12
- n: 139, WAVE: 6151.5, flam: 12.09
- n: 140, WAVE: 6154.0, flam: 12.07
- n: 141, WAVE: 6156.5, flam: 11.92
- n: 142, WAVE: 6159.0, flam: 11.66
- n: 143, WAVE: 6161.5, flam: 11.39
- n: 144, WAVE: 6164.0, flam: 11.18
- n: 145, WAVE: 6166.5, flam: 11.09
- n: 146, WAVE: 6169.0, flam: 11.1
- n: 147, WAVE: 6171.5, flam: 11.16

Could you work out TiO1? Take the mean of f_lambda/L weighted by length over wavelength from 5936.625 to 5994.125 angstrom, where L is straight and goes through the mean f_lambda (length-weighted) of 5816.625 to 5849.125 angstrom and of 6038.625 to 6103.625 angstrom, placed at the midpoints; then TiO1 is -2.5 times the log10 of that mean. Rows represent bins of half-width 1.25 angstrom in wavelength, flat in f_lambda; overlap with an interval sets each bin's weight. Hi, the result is 0.03 mag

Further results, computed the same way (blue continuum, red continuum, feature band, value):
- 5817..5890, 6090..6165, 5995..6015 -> 0.02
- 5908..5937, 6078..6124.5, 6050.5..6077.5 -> -0.03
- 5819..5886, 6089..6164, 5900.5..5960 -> 0.02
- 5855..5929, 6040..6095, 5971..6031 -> 0.01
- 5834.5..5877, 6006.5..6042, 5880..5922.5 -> 0.11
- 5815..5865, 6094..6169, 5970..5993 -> 0.01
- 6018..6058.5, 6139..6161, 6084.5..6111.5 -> -0.01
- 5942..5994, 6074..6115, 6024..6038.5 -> 0.00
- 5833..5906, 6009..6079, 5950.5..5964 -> -0.02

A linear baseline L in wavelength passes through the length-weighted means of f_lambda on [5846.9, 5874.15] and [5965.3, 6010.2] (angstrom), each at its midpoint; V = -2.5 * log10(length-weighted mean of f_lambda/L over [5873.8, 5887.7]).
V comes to 0.06 mag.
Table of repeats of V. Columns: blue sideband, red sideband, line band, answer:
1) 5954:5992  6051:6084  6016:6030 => 0.05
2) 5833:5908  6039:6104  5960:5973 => -0.03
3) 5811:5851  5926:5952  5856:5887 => 0.04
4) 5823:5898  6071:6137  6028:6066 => -0.03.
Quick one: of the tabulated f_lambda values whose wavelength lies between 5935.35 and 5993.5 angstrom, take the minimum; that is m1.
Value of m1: 11.93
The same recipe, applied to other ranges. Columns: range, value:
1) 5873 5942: 9.628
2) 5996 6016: 11.67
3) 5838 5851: 12.31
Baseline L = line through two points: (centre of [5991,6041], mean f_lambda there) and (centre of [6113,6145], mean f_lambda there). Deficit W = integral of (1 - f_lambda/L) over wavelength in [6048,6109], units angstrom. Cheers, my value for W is -1.6 angstrom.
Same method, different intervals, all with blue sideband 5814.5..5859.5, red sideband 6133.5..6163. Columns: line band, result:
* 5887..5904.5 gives 3.00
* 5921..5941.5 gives 0.24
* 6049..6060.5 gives -0.35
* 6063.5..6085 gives -0.77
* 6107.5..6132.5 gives -0.44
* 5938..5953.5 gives 0.14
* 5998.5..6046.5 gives 0.31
